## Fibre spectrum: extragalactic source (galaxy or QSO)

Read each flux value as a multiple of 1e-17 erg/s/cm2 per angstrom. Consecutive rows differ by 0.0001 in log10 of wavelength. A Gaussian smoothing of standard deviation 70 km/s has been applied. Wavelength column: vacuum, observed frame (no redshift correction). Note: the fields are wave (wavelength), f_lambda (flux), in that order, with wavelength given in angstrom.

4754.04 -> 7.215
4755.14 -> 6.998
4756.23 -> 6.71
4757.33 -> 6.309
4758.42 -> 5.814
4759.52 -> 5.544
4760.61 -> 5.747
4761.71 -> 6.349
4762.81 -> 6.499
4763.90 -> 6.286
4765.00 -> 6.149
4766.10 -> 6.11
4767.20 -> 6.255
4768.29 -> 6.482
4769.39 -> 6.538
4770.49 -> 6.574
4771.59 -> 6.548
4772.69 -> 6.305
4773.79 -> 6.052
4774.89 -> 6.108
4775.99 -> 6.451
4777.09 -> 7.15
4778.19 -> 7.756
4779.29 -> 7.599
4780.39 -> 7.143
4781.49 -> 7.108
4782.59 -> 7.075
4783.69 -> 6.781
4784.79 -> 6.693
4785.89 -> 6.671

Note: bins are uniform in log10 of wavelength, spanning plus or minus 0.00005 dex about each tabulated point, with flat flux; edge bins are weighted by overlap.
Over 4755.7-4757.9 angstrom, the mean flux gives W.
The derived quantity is 6.5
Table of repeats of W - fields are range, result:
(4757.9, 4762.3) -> 5.86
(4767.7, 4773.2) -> 6.49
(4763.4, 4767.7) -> 6.19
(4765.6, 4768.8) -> 6.29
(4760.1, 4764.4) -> 6.22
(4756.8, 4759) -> 6.06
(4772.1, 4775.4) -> 6.16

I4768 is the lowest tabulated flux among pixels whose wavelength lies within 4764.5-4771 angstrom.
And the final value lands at 6.11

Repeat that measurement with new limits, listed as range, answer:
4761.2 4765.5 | 6.149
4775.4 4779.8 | 6.451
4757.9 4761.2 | 5.544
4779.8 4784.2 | 6.781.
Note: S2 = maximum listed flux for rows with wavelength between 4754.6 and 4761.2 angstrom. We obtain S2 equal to 6.998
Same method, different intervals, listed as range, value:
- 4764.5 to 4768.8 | 6.482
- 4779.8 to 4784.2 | 7.143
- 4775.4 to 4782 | 7.756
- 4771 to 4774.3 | 6.548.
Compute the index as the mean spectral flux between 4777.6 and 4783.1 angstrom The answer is 7.34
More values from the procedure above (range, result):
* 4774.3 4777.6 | 6.55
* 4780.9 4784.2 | 7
